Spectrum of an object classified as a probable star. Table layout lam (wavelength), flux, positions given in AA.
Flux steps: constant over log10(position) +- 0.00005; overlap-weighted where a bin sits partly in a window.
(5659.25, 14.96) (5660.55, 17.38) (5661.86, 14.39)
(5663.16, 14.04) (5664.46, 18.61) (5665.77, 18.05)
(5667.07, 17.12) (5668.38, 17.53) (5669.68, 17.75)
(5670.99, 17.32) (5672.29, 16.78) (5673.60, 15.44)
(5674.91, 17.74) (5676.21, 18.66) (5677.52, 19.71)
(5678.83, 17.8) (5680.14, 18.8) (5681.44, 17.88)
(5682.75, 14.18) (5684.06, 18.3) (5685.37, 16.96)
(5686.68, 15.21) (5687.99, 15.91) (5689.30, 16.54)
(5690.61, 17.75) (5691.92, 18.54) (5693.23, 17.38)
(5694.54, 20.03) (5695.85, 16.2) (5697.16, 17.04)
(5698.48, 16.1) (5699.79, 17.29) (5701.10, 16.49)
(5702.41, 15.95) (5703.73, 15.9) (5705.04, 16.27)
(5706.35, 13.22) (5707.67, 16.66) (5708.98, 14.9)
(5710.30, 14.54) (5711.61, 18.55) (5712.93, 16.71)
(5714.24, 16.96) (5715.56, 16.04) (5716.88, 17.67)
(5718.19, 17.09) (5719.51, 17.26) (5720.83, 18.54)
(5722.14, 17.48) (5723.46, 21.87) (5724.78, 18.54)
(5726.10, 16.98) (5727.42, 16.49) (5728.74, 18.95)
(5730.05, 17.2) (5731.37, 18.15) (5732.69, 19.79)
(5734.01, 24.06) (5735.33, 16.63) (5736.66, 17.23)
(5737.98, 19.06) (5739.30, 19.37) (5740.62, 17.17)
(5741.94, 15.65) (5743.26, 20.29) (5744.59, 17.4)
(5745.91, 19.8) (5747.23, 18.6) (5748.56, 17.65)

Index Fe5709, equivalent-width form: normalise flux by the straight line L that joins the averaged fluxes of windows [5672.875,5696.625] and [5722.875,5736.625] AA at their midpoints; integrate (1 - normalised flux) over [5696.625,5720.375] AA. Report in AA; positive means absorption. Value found 2.3 AA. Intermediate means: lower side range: 17.4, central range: 16.4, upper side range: 18.8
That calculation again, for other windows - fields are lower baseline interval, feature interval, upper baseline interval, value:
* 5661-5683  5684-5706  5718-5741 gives 1.1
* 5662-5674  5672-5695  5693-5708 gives -1.0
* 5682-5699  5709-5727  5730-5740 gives 0.8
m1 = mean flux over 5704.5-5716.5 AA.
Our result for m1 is 16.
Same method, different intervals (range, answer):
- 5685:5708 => 16.6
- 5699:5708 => 15.9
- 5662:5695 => 17.3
